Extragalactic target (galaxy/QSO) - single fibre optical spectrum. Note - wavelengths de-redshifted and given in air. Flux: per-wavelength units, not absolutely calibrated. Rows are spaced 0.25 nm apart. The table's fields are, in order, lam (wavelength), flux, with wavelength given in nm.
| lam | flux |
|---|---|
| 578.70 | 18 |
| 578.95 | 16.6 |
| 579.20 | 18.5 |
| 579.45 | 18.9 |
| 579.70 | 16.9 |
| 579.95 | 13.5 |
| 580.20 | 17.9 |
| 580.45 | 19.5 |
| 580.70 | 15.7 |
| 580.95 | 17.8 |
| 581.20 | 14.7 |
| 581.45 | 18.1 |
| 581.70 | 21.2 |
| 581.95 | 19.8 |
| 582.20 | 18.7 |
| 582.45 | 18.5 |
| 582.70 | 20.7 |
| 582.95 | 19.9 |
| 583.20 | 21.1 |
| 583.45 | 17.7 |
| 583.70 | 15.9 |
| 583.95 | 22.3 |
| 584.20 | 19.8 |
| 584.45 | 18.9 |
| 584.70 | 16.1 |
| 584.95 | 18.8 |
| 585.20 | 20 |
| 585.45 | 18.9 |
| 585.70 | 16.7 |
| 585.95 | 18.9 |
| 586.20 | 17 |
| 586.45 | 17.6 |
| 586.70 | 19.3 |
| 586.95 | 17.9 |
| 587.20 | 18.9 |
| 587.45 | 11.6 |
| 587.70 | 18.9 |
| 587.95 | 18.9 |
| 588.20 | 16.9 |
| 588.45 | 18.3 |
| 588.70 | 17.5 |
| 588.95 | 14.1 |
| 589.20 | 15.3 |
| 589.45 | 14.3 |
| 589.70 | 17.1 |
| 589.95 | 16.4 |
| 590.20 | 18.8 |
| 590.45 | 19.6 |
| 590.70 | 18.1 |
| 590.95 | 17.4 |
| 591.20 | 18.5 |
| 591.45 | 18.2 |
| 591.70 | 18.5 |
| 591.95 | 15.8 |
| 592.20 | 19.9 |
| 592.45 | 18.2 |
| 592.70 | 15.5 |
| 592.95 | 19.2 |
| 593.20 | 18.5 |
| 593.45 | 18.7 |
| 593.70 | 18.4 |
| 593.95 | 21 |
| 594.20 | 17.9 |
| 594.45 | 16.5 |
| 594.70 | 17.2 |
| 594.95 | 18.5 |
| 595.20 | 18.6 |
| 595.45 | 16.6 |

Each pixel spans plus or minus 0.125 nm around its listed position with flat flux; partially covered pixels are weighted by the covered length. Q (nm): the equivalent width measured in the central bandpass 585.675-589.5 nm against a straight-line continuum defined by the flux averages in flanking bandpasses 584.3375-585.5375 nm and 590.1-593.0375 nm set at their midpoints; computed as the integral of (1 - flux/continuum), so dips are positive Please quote 0.271 nm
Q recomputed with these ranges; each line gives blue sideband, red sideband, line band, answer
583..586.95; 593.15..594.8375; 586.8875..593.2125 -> 0.36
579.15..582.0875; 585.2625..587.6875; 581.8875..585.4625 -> -0.31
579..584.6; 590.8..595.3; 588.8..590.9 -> 0.17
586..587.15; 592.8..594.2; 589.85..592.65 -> 0.09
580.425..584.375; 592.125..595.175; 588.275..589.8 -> 0.20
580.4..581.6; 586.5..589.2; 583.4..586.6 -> -0.23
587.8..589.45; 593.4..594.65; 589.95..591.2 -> -0.07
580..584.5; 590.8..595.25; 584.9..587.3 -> 0.01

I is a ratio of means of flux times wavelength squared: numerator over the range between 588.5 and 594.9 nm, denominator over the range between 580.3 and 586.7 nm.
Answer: 0.98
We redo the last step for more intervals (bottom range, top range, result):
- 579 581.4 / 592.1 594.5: 1.13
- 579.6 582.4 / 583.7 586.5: 1.07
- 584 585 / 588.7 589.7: 0.83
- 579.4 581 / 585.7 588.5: 1.06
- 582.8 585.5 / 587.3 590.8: 0.90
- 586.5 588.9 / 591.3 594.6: 1.06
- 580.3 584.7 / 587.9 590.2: 0.90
